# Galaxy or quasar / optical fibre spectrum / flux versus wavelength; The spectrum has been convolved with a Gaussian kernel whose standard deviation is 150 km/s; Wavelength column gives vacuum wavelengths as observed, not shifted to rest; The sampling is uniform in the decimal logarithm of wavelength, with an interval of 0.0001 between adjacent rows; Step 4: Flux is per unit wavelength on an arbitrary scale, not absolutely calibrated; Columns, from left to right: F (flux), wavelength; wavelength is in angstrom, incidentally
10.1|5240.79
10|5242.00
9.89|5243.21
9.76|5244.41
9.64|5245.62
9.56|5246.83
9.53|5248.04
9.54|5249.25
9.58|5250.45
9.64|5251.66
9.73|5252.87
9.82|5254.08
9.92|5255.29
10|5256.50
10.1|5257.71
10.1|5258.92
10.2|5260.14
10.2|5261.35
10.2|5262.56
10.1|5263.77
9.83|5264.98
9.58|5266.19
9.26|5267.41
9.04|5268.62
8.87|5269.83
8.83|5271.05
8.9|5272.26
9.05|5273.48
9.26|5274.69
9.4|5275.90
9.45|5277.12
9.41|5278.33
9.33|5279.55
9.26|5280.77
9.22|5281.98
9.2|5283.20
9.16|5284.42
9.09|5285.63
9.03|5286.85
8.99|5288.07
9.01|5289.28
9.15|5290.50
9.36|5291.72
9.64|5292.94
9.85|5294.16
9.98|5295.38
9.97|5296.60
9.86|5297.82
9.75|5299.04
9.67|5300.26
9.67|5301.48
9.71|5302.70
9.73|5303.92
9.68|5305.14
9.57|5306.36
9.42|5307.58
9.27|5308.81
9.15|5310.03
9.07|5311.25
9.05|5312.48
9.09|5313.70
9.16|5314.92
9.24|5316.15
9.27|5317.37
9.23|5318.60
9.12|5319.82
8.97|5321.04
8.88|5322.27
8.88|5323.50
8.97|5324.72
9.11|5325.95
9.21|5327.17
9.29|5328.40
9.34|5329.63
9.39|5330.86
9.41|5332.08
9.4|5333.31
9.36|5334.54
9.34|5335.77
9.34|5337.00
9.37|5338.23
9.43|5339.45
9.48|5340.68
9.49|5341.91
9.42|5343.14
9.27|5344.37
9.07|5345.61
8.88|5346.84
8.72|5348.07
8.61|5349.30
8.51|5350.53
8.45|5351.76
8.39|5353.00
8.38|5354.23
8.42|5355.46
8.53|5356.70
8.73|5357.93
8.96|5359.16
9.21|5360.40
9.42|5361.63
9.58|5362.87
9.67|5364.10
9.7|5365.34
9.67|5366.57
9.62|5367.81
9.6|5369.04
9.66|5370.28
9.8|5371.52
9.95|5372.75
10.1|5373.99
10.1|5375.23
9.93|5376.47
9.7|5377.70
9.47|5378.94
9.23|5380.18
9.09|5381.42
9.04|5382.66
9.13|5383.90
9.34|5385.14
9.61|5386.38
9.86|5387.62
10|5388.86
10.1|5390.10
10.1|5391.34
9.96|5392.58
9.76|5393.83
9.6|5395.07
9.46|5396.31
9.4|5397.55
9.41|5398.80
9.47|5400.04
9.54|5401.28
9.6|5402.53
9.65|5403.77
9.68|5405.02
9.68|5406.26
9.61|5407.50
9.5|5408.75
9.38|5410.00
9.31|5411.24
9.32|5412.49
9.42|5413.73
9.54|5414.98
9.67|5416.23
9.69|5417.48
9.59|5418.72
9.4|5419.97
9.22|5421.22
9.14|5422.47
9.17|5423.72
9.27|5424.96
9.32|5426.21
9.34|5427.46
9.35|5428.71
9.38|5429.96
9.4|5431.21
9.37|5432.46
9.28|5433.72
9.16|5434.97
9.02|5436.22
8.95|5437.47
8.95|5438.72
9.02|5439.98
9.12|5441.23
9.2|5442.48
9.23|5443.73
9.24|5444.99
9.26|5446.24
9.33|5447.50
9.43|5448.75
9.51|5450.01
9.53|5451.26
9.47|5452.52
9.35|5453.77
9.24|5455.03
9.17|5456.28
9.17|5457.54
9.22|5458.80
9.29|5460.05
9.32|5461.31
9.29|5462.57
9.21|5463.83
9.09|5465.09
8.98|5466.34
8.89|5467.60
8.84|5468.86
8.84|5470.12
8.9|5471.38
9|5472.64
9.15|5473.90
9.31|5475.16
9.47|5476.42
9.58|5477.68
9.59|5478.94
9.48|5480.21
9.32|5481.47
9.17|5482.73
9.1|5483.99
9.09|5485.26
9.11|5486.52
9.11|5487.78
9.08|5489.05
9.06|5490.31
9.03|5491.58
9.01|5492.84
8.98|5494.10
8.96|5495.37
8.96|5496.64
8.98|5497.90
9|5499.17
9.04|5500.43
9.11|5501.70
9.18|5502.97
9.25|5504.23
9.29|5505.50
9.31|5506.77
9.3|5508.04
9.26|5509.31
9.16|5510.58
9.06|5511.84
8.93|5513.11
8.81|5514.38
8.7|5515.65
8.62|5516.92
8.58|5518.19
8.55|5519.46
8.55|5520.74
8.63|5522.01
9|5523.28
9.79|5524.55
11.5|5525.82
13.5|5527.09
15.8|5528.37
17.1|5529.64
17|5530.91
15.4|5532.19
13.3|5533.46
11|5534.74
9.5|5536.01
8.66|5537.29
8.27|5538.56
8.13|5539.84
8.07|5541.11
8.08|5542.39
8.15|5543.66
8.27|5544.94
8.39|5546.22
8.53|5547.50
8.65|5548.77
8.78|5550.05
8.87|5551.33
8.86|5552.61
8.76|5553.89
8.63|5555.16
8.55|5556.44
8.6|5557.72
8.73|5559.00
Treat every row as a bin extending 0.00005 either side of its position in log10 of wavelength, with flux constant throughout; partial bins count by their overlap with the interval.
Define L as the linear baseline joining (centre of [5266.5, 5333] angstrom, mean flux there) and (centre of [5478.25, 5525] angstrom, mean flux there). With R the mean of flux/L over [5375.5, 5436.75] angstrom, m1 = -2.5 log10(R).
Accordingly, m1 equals -0.04 mag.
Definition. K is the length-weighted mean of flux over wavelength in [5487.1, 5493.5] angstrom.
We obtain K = 9.07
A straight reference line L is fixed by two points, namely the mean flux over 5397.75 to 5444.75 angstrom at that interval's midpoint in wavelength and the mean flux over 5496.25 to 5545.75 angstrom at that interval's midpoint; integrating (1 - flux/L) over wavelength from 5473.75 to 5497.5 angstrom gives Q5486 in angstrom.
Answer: 1.38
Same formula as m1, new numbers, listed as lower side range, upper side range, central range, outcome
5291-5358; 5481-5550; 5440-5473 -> 0.04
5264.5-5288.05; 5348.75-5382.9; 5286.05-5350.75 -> -0.01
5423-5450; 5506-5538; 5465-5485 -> 0.08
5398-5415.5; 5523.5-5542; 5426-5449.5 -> 0.10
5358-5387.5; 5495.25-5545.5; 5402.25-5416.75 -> 0.01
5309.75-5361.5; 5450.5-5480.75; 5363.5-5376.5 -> -0.08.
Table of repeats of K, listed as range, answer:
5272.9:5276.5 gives 9.26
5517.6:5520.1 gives 8.55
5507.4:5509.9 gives 9.27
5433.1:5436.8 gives 9.16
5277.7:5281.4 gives 9.34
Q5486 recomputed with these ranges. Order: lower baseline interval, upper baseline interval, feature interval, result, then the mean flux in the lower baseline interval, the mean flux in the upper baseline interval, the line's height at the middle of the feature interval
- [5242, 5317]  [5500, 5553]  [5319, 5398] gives 2.40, 9.51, 9.86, 9.62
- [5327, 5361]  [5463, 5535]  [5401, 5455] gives 0.54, 9.05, 9.8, 9.46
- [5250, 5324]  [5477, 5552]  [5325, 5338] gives 0.24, 9.44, 9.66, 9.49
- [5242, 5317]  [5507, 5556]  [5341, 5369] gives 1.67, 9.51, 9.89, 9.62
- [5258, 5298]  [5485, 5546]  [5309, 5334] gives 0.91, 9.45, 9.79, 9.51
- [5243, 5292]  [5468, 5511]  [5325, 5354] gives 0.77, 9.49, 9.14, 9.38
